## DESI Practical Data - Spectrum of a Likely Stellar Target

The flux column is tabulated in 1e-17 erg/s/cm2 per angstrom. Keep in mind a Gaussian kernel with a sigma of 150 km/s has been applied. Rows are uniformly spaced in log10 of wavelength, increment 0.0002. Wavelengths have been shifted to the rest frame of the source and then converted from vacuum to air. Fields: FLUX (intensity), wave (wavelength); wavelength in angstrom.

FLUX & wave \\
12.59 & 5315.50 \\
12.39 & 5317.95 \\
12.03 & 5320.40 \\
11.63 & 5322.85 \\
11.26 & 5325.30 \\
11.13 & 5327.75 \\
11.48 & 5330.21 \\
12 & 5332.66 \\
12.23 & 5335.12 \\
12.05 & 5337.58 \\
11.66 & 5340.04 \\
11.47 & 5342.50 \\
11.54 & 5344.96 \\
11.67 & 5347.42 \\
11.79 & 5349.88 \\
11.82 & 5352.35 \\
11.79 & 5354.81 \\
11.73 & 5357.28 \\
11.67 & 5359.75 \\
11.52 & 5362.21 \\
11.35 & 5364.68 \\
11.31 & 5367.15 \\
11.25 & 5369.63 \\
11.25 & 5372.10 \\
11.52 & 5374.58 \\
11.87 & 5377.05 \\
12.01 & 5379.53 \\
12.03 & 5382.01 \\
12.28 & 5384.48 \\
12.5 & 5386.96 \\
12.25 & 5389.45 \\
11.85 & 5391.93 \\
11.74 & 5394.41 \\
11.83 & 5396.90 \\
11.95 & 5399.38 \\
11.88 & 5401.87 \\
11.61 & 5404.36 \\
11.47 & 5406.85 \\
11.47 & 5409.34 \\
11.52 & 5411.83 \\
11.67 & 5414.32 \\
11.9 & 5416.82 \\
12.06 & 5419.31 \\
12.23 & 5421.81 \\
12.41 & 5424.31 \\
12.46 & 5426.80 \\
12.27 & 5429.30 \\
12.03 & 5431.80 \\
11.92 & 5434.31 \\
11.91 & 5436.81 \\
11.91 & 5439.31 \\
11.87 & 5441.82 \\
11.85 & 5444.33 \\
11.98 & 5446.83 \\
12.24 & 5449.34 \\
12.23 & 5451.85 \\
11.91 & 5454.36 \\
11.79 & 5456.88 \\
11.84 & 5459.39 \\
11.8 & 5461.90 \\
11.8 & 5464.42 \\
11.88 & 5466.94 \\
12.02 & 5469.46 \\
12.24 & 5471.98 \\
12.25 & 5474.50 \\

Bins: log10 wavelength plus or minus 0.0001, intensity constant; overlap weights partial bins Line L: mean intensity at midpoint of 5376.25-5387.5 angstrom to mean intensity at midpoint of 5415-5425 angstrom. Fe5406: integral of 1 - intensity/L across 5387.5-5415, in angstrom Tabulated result 0.78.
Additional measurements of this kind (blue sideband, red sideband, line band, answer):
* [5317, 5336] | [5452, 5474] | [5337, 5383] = 0.61 angstrom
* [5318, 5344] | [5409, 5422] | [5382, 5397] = -0.40 angstrom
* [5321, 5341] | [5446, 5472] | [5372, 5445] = -0.47 angstrom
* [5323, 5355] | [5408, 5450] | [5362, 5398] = 0.12 angstrom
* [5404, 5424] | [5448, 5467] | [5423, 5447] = -0.43 angstrom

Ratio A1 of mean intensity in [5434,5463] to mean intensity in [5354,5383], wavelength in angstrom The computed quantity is 1.03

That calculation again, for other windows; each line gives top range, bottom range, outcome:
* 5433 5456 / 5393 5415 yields 1.02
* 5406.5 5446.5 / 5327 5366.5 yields 1.02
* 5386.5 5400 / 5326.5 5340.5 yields 1.02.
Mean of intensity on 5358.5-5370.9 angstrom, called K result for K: 11.4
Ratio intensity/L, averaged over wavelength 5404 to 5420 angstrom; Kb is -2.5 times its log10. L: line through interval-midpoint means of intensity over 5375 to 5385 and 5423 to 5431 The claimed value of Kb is 0.05 mag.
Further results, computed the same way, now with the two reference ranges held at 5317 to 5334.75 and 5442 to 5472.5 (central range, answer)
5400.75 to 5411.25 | 0.02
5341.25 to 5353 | 0.01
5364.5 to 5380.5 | 0.03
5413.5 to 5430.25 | -0.02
